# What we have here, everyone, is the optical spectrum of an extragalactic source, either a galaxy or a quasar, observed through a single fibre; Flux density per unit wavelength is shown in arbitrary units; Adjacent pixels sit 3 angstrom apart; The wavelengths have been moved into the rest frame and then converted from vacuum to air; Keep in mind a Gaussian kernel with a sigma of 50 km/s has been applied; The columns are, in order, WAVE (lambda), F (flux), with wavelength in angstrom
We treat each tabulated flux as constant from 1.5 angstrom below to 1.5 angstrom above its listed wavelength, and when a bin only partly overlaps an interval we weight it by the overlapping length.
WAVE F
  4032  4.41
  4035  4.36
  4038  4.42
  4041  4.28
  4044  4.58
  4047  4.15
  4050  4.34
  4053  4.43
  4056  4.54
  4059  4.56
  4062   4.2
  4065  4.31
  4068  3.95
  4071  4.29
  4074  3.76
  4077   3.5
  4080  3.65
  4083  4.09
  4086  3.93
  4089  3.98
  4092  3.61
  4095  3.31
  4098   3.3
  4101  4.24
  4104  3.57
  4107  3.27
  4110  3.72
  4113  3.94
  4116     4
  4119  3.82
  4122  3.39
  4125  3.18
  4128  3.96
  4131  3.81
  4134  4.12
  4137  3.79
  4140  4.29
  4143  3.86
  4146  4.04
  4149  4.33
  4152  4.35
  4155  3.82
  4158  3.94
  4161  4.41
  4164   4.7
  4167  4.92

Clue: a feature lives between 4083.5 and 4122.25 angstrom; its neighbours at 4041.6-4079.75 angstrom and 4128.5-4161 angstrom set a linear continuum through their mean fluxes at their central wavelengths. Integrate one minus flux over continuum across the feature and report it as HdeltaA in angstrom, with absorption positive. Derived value 3.8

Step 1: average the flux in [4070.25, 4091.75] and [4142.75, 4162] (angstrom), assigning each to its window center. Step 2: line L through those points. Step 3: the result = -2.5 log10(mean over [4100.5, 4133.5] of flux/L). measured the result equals 0.08 mag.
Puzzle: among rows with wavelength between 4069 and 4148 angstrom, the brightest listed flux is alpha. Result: 4.29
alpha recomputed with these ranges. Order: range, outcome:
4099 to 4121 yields 4.24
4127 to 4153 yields 4.35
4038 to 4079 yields 4.58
